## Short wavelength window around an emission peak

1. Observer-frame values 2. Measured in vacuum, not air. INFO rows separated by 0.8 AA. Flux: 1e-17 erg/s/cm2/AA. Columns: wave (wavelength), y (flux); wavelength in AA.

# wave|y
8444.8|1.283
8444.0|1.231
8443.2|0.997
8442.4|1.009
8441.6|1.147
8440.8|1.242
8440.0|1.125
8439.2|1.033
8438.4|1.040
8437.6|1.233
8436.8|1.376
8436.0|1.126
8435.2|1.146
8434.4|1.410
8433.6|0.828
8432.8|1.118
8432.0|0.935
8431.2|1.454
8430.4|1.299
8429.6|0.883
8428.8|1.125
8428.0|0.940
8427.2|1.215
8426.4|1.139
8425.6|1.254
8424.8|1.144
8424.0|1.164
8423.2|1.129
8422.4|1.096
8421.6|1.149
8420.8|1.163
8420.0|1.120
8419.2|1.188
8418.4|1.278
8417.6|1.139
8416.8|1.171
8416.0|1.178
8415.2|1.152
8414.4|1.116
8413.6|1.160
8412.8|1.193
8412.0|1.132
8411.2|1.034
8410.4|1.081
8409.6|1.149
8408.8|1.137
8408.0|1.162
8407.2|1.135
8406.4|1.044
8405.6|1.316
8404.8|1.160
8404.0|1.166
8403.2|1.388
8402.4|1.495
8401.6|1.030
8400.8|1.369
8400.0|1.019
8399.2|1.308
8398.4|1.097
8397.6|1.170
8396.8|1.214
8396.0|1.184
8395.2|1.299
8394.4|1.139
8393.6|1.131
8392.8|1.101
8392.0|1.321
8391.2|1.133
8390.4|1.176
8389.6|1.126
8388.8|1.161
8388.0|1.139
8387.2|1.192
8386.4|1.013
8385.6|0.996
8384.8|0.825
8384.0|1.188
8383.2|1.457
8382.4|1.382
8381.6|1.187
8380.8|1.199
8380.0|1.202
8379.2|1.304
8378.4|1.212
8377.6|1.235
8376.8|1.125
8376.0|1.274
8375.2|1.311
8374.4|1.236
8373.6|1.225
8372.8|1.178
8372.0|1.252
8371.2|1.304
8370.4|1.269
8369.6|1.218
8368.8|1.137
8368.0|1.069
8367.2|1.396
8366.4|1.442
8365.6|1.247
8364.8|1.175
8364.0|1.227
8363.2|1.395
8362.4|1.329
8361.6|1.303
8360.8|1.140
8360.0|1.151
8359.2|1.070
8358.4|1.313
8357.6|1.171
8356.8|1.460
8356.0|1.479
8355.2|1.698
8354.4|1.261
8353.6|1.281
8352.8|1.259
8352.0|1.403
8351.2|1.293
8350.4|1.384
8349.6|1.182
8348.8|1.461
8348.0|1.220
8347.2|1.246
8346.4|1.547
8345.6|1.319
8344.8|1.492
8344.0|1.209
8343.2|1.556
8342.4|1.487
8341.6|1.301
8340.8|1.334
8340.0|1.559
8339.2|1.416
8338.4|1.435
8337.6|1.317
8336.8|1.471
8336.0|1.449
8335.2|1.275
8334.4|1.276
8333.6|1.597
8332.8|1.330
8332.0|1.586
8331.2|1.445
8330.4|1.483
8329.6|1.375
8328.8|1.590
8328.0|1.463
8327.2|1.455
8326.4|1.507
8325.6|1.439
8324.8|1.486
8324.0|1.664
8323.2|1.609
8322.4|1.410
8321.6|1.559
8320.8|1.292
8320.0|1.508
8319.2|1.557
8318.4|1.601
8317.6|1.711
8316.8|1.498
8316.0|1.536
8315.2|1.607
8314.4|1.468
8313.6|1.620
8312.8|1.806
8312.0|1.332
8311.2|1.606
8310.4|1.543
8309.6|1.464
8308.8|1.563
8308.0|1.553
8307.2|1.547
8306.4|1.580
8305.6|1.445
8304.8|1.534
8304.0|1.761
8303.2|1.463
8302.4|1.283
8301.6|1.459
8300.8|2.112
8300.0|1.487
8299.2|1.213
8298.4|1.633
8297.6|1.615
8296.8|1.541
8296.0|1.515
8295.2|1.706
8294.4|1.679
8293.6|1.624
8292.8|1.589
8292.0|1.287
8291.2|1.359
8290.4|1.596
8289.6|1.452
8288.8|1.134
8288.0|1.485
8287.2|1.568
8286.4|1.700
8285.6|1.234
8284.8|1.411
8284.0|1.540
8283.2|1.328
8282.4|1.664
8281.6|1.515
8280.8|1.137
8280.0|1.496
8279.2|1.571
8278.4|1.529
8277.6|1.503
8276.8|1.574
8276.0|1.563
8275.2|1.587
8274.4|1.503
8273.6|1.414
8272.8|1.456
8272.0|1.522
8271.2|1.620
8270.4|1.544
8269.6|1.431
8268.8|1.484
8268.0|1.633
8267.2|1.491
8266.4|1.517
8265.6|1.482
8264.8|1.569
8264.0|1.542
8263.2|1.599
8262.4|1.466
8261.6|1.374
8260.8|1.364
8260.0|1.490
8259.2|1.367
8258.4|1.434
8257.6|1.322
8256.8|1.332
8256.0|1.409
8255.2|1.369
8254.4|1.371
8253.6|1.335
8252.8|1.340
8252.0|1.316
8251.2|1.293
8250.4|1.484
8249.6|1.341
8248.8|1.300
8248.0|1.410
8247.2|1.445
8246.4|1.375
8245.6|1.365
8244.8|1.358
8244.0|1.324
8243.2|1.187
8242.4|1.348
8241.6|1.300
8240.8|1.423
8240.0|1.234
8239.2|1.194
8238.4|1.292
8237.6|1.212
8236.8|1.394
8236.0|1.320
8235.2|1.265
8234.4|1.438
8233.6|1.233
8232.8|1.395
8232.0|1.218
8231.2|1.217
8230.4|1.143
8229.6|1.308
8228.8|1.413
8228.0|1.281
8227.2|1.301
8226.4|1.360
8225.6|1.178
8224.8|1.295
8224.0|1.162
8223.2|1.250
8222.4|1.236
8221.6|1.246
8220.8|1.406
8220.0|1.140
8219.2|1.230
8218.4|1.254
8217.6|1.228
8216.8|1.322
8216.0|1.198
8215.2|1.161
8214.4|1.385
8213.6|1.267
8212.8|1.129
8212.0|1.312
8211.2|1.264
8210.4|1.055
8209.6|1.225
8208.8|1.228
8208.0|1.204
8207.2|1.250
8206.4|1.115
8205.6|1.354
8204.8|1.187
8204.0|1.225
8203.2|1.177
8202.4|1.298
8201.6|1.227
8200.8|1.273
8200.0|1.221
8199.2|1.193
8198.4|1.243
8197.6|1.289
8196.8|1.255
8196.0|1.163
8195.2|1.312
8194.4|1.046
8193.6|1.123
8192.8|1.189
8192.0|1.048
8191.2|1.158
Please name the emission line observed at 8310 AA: Mg II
